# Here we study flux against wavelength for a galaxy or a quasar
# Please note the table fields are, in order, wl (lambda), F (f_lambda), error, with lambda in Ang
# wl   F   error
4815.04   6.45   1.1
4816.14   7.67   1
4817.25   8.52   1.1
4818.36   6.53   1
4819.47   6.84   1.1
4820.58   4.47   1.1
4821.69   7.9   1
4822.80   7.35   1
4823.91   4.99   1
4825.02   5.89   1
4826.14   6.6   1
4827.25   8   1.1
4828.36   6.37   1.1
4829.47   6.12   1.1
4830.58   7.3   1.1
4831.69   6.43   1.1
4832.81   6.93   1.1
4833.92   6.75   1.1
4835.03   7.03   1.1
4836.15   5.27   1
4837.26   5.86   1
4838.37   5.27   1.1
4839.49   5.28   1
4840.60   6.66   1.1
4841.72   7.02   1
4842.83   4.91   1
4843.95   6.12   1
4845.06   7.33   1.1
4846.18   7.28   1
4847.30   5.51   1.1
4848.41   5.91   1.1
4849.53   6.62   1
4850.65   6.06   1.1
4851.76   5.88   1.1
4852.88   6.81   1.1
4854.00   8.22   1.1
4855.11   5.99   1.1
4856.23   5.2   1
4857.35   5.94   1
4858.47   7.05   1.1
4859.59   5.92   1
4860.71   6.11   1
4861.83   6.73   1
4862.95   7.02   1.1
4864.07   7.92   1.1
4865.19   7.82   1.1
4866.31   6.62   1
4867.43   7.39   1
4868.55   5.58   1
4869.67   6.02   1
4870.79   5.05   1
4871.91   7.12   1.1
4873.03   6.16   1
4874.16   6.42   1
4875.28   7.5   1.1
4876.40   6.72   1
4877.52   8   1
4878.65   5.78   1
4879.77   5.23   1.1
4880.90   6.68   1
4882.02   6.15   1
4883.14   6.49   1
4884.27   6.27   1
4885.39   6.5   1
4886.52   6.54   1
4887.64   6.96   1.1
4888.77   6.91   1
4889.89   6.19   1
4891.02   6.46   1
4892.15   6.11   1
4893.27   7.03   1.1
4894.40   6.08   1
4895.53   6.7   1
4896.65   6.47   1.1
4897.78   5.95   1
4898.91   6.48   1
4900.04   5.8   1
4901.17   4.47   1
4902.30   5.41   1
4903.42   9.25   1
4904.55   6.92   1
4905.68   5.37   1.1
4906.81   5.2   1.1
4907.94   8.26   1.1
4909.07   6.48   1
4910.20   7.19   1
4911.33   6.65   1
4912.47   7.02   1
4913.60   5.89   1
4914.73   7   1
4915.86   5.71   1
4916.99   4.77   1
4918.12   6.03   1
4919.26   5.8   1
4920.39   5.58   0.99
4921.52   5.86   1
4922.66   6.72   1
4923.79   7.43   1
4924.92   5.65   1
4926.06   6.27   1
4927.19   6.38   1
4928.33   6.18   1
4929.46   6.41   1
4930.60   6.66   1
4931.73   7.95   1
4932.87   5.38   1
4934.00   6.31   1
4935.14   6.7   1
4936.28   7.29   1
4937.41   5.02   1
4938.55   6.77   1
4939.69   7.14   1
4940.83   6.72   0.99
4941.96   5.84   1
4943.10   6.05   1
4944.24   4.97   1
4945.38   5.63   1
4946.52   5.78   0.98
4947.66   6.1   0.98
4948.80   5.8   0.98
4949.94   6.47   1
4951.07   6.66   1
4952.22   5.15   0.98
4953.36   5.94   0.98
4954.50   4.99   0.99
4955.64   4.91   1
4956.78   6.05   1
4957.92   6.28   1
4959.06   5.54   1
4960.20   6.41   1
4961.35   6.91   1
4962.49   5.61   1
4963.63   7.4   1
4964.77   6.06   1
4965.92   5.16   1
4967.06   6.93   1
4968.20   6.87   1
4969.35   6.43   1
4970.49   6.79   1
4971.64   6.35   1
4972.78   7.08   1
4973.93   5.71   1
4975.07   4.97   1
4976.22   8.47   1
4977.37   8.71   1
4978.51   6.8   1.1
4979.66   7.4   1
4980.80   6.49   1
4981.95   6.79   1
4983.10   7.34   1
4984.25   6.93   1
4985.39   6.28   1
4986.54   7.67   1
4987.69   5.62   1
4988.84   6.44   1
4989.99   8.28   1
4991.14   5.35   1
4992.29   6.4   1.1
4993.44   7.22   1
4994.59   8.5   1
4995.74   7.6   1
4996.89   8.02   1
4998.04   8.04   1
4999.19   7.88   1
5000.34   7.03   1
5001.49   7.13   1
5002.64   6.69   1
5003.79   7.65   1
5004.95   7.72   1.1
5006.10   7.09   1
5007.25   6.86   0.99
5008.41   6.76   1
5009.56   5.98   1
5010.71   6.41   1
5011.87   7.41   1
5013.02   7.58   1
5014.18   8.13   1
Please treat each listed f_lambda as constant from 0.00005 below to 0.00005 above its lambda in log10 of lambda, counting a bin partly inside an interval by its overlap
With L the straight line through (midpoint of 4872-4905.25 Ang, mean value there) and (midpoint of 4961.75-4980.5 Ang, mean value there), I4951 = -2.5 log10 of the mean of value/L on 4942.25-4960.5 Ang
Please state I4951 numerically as 0.147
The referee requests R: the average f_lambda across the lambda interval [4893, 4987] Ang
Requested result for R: 6.36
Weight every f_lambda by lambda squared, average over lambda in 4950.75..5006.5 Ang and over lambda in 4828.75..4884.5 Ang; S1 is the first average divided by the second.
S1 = 1.10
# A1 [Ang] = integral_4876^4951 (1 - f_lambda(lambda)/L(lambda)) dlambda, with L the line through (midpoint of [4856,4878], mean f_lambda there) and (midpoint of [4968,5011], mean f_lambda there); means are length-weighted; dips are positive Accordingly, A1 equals 4.8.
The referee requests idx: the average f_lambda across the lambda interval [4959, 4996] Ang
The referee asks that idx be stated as 6.75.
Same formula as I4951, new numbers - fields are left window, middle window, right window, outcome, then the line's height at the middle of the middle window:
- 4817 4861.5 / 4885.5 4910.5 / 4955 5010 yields 0.017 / 6.56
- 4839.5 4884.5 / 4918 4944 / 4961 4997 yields 0.055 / 6.67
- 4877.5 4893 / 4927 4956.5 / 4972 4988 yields 0.097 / 6.69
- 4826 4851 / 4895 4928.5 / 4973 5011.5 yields 0.066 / 6.69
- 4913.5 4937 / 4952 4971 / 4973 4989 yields 0.094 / 6.65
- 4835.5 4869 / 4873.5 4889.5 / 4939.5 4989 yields -0.034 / 6.37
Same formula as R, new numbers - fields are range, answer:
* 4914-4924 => 6.05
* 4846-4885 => 6.48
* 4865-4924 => 6.4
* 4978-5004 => 7.11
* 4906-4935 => 6.35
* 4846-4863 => 6.35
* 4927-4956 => 6.13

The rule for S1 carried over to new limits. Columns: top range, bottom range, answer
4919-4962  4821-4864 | 1.00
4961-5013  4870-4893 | 1.12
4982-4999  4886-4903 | 1.18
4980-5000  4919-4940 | 1.14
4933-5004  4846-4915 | 1.05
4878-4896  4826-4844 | 1.03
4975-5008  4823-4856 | 1.20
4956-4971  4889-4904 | 1.02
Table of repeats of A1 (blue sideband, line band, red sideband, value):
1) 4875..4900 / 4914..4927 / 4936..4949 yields 0.3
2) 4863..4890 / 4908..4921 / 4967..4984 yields 0.8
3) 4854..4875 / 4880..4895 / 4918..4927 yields -0.2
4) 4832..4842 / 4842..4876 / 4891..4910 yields -1.1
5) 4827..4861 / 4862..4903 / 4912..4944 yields -0.9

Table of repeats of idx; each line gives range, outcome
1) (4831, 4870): 6.42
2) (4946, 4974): 6.14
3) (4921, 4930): 6.36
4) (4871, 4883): 6.53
